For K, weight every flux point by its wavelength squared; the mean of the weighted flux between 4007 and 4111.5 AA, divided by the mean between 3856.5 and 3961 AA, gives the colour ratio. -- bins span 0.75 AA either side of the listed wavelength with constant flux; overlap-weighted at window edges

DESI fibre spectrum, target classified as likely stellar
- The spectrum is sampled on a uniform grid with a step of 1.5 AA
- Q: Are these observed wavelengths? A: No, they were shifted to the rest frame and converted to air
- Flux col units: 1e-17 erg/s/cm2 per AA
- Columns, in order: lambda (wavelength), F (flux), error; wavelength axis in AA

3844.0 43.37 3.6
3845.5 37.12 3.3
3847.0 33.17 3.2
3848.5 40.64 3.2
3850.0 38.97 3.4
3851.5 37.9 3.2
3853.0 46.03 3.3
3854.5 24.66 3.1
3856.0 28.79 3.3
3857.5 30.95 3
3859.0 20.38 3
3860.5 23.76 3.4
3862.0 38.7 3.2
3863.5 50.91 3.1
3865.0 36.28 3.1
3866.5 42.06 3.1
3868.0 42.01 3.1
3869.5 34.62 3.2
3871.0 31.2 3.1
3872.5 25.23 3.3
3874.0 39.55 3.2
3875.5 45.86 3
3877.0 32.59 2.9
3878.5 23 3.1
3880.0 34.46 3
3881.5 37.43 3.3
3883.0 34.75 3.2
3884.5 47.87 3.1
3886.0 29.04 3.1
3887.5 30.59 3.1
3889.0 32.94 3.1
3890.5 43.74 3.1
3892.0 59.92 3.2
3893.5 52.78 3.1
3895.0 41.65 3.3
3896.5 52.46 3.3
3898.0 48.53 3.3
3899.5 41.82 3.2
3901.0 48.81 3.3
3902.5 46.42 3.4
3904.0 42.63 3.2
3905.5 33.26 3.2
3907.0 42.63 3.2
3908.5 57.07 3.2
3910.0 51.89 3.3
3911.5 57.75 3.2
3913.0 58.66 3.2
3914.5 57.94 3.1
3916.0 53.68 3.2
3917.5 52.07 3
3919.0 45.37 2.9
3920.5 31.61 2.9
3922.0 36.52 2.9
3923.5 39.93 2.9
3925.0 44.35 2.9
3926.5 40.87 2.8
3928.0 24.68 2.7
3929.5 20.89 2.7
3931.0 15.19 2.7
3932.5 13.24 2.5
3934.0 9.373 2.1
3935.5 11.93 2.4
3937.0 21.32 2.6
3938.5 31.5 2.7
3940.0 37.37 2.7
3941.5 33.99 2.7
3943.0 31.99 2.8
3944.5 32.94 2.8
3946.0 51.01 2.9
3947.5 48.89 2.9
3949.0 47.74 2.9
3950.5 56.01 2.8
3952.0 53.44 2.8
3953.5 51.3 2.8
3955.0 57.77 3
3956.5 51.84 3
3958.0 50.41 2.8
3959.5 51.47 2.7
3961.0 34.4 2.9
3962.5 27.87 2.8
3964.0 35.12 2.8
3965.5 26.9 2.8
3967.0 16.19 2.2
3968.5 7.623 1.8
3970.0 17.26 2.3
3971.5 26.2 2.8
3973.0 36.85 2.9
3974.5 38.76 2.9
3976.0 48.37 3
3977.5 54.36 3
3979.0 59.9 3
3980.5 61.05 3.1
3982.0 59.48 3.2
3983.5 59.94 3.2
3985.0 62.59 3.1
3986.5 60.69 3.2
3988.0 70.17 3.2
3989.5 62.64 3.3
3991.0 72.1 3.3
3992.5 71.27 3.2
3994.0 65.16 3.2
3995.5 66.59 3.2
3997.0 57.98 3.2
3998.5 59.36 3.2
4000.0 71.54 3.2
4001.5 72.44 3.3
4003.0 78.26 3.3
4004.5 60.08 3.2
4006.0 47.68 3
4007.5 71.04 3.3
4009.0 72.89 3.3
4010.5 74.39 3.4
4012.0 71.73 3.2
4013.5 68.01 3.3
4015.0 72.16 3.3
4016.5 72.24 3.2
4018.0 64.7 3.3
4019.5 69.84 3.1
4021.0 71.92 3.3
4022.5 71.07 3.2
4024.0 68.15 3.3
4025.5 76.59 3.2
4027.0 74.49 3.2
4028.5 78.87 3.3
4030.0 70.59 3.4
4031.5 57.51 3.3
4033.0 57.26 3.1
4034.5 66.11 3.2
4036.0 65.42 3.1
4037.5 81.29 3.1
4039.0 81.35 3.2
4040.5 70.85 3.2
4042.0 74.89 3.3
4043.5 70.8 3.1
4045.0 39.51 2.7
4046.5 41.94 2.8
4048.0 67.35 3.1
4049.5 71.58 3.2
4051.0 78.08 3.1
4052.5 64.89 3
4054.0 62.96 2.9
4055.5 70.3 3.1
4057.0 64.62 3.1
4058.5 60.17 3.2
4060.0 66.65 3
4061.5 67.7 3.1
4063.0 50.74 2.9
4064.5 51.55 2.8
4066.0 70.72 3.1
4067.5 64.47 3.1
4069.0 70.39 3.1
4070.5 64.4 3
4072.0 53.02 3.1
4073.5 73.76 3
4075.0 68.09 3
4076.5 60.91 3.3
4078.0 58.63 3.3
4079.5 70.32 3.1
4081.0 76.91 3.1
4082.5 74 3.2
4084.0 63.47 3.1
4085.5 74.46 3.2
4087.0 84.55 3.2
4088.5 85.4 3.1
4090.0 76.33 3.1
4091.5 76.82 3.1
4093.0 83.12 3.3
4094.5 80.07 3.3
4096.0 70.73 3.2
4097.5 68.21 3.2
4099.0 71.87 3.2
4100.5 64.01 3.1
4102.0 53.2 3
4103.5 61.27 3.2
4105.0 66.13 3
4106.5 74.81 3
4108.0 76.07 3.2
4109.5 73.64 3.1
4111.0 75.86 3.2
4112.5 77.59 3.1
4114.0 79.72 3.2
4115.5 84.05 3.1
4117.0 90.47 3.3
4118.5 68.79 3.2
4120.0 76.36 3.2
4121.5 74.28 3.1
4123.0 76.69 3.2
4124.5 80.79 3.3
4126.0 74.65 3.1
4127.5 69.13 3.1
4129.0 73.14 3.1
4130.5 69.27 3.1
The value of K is 1.9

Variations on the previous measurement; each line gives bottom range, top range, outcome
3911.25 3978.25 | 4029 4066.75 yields 1.83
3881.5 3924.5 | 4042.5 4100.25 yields 1.62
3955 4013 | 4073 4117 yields 1.43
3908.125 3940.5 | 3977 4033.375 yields 1.90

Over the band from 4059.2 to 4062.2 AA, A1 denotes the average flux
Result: 67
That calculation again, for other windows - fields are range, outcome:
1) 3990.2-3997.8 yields 66.5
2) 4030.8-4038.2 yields 65.5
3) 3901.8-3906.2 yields 40.8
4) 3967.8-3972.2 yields 17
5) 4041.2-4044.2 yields 72.8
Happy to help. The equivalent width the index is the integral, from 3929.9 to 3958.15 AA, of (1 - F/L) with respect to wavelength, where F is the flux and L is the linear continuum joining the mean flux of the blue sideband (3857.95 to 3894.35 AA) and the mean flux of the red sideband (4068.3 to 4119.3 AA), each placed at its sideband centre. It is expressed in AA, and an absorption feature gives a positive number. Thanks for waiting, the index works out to 6.8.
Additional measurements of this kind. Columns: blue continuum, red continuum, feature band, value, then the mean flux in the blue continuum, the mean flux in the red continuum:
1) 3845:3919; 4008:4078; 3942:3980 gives 9.09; 40.8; 67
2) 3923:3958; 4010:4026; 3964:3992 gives 3.89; 36.3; 70.8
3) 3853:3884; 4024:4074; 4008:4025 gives -2.93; 34.3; 66.1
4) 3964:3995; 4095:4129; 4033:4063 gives -2.34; 48.7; 73.2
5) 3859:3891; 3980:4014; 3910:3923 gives -0.97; 35.6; 66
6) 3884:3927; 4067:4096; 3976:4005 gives -2.95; 45.6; 71.6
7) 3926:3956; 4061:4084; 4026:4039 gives -3.28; 34.7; 65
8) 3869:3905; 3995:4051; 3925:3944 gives 9.34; 39.9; 67.9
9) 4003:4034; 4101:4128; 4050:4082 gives 2.71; 68.8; 74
